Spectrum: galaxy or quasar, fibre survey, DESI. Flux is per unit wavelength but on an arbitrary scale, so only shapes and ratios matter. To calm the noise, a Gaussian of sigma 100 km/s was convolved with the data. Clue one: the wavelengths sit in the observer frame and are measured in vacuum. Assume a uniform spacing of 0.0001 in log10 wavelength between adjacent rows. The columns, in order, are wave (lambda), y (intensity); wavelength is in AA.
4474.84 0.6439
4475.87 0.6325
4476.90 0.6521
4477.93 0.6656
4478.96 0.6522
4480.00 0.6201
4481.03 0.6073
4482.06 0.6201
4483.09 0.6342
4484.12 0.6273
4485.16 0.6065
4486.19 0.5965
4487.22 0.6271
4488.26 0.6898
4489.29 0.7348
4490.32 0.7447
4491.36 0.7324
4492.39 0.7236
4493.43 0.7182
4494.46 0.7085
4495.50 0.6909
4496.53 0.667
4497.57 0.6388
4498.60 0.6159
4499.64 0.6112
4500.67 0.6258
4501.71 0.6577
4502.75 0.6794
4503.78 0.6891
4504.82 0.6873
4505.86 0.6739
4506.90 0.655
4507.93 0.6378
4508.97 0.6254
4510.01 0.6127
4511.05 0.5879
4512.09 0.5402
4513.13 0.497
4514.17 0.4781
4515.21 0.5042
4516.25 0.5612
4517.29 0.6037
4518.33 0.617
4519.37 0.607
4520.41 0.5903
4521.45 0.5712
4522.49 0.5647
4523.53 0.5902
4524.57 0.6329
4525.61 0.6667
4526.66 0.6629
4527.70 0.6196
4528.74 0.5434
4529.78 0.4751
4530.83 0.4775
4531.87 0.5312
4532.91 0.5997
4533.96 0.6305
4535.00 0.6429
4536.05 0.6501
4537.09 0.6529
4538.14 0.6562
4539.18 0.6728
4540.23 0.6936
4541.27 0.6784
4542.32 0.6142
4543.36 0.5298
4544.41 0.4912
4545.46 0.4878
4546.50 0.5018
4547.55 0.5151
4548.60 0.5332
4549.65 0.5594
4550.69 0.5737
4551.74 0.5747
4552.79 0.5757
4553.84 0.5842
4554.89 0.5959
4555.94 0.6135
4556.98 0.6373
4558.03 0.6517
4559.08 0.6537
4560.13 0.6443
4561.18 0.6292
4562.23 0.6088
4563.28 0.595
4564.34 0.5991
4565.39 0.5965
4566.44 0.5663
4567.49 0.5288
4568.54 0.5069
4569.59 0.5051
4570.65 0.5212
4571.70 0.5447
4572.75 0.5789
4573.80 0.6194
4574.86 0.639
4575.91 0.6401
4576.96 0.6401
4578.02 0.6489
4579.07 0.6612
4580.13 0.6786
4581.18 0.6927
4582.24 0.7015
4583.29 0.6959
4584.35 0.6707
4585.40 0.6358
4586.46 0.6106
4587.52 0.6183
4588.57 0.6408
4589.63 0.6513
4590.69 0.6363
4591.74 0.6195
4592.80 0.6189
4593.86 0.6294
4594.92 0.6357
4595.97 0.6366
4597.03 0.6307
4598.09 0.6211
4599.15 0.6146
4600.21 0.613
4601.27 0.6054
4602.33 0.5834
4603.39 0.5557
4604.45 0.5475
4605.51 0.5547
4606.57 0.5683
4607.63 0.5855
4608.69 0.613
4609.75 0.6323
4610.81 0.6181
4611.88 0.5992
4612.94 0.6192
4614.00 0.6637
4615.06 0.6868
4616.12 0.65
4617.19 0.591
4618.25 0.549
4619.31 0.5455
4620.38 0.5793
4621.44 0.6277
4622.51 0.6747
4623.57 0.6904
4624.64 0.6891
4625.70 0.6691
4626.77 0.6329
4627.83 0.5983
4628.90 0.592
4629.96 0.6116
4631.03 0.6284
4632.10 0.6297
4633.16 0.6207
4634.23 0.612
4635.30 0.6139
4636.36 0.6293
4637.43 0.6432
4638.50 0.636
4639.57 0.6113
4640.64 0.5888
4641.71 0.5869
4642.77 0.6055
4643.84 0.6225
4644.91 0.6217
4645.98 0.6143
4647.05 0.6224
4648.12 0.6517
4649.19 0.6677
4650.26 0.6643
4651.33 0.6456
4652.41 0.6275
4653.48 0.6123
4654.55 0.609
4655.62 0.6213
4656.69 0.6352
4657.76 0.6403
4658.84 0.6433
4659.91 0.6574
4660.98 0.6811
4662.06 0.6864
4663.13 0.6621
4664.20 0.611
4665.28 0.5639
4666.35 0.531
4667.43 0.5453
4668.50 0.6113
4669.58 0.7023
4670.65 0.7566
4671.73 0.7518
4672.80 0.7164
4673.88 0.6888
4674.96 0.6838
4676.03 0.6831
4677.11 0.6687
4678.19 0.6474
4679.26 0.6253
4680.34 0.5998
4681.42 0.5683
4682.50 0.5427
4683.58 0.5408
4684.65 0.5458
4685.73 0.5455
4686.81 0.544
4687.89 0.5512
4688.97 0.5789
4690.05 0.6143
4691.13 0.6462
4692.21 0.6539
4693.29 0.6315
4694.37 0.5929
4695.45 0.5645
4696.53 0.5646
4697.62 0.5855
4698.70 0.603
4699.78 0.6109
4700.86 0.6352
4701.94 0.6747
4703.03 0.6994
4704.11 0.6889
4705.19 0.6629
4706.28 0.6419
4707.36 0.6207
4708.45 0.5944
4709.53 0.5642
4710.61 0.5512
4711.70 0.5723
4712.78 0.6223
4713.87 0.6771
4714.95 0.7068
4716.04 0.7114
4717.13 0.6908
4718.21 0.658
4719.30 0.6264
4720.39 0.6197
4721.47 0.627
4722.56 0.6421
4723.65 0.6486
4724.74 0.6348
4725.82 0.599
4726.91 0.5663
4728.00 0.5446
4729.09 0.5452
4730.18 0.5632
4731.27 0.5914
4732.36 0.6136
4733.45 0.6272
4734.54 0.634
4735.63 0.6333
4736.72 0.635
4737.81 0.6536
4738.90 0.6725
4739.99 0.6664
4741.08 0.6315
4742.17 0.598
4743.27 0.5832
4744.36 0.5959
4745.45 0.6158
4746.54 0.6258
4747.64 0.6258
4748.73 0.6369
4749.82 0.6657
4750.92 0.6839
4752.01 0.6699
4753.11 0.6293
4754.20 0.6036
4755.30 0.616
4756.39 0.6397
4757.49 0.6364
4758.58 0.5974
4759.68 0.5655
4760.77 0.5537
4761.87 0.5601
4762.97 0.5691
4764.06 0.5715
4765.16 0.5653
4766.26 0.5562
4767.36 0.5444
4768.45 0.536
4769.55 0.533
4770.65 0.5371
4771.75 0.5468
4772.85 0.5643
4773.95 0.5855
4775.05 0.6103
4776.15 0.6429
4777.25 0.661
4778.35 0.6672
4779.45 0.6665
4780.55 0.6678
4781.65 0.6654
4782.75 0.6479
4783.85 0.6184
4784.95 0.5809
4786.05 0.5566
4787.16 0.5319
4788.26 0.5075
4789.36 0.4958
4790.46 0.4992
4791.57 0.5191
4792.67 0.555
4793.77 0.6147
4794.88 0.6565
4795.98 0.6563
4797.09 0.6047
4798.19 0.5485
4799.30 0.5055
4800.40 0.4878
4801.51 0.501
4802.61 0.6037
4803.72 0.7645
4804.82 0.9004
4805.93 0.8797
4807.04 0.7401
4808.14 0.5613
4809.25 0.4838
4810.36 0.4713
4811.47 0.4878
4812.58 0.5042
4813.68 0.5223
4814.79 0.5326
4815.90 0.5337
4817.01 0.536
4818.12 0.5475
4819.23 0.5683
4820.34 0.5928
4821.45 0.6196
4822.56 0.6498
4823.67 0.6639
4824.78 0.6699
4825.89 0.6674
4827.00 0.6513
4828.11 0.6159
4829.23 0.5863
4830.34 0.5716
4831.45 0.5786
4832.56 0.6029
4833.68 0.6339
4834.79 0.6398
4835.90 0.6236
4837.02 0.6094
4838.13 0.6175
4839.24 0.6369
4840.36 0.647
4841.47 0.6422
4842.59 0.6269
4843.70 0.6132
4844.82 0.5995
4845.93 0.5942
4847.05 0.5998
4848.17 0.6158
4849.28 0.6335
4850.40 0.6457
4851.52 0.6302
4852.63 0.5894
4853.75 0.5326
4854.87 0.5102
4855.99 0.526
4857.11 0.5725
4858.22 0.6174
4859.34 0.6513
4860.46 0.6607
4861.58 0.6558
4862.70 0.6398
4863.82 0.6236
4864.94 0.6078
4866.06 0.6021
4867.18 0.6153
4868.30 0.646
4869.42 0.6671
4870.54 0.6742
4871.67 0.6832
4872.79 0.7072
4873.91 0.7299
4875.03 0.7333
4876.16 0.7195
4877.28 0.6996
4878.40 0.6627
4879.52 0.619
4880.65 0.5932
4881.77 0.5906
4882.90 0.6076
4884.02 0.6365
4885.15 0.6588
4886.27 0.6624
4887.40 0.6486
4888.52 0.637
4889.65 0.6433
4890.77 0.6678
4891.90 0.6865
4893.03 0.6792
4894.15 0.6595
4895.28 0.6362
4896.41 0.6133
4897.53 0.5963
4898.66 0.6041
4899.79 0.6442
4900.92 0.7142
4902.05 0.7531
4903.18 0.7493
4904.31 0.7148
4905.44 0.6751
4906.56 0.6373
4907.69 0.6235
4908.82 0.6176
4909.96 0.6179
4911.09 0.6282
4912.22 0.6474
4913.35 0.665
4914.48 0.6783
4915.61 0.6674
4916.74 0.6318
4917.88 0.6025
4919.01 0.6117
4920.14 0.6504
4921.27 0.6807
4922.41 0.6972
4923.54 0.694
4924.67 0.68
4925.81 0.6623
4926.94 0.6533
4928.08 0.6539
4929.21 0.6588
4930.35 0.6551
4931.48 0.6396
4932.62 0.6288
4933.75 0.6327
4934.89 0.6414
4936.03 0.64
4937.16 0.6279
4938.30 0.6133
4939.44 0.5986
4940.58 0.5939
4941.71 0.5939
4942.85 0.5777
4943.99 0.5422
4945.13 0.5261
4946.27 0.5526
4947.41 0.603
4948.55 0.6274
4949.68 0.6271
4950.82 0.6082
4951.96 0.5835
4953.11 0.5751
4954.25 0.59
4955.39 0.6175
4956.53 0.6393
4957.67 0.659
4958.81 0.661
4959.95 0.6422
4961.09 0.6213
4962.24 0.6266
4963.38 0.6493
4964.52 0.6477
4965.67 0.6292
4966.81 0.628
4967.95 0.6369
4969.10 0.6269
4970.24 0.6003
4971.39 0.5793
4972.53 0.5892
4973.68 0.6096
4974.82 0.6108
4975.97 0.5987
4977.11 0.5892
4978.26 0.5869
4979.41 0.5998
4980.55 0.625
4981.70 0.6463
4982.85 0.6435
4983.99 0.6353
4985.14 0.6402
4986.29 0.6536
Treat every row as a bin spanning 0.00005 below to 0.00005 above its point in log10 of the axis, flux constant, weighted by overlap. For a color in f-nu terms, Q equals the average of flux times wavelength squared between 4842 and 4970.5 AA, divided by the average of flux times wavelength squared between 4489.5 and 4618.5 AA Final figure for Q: 1.20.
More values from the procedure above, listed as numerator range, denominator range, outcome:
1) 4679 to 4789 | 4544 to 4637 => 1.06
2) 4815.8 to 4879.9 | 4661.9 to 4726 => 1.06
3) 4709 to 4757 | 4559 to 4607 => 1.09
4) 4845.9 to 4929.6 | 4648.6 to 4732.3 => 1.12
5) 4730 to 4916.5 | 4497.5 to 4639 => 1.13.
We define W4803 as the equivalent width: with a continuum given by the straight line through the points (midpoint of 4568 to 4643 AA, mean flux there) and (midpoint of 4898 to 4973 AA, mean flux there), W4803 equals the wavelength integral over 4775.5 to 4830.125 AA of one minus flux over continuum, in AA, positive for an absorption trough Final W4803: 2.4 AA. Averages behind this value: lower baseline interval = 0.618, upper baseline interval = 0.634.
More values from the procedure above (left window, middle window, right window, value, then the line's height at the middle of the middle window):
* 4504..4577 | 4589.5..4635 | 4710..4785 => -1.34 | 0.599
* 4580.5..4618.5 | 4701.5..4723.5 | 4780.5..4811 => -1.19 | 0.609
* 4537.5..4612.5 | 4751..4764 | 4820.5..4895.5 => 0.38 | 0.623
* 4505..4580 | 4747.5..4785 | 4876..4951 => 0.91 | 0.622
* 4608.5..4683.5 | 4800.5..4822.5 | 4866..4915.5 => 1.81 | 0.65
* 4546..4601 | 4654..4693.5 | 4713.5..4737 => -0.37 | 0.621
